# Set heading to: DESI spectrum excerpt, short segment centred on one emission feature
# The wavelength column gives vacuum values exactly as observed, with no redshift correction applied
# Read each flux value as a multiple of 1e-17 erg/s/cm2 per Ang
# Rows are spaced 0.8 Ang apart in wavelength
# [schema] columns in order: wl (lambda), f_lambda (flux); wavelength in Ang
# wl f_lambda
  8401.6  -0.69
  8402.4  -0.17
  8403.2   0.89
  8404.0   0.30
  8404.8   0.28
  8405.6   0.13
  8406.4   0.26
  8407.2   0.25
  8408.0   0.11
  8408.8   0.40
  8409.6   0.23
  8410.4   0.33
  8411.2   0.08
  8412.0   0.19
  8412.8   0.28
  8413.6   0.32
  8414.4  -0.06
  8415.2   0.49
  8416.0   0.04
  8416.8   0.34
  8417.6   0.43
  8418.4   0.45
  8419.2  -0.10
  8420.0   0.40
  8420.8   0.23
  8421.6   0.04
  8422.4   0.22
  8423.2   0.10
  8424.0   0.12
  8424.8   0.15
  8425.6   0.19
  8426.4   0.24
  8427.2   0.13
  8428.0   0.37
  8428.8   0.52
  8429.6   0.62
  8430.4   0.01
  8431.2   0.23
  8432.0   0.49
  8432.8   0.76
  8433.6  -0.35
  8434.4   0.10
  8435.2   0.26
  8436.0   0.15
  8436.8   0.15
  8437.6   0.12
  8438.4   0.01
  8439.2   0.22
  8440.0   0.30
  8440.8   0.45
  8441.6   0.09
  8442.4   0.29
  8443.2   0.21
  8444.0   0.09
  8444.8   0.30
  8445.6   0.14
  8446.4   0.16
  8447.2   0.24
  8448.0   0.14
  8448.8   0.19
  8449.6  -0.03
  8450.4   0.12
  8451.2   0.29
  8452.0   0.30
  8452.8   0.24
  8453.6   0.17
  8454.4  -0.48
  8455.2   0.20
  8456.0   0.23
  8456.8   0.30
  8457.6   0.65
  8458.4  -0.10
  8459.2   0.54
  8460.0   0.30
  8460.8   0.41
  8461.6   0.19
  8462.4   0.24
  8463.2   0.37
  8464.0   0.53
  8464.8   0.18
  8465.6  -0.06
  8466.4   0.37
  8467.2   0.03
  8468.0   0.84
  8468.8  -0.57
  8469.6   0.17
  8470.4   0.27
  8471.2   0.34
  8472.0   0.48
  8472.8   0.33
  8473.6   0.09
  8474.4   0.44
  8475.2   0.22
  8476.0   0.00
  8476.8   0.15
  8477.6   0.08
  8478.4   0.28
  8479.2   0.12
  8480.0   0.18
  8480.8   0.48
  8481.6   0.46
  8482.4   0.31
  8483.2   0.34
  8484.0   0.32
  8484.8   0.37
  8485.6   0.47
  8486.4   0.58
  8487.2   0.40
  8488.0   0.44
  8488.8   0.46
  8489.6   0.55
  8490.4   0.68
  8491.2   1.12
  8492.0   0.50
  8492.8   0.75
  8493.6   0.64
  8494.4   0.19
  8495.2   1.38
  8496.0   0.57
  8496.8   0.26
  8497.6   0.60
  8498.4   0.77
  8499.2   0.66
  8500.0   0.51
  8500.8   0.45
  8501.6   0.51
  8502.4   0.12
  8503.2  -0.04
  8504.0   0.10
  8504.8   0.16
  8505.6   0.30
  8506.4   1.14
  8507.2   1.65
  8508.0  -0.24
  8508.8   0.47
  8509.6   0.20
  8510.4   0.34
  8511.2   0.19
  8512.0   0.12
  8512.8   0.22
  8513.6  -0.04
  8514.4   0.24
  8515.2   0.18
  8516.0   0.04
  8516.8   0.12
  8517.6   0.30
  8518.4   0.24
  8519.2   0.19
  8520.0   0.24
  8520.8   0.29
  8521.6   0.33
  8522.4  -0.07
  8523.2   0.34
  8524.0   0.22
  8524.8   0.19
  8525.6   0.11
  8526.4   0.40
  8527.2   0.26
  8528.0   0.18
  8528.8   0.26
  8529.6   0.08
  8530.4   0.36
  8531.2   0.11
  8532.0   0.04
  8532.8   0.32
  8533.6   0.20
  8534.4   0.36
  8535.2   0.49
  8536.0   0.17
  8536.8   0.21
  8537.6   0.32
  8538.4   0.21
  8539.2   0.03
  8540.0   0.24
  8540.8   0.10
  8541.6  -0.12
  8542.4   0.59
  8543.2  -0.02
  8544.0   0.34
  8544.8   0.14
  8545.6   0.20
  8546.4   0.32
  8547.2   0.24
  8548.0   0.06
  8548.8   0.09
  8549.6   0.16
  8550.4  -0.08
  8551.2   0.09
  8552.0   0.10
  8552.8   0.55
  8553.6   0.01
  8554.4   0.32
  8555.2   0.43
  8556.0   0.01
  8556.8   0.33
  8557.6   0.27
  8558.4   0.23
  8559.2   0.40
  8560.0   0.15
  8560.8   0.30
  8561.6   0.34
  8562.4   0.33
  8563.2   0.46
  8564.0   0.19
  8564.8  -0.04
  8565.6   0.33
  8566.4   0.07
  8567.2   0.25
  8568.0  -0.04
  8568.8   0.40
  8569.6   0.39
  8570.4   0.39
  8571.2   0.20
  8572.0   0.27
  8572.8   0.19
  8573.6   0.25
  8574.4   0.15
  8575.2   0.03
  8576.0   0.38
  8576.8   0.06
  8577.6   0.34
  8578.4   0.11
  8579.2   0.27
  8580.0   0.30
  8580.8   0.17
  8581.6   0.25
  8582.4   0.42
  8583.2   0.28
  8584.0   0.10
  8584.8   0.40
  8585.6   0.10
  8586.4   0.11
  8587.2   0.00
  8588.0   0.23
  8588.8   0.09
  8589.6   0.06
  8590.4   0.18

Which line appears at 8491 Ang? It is [O II]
